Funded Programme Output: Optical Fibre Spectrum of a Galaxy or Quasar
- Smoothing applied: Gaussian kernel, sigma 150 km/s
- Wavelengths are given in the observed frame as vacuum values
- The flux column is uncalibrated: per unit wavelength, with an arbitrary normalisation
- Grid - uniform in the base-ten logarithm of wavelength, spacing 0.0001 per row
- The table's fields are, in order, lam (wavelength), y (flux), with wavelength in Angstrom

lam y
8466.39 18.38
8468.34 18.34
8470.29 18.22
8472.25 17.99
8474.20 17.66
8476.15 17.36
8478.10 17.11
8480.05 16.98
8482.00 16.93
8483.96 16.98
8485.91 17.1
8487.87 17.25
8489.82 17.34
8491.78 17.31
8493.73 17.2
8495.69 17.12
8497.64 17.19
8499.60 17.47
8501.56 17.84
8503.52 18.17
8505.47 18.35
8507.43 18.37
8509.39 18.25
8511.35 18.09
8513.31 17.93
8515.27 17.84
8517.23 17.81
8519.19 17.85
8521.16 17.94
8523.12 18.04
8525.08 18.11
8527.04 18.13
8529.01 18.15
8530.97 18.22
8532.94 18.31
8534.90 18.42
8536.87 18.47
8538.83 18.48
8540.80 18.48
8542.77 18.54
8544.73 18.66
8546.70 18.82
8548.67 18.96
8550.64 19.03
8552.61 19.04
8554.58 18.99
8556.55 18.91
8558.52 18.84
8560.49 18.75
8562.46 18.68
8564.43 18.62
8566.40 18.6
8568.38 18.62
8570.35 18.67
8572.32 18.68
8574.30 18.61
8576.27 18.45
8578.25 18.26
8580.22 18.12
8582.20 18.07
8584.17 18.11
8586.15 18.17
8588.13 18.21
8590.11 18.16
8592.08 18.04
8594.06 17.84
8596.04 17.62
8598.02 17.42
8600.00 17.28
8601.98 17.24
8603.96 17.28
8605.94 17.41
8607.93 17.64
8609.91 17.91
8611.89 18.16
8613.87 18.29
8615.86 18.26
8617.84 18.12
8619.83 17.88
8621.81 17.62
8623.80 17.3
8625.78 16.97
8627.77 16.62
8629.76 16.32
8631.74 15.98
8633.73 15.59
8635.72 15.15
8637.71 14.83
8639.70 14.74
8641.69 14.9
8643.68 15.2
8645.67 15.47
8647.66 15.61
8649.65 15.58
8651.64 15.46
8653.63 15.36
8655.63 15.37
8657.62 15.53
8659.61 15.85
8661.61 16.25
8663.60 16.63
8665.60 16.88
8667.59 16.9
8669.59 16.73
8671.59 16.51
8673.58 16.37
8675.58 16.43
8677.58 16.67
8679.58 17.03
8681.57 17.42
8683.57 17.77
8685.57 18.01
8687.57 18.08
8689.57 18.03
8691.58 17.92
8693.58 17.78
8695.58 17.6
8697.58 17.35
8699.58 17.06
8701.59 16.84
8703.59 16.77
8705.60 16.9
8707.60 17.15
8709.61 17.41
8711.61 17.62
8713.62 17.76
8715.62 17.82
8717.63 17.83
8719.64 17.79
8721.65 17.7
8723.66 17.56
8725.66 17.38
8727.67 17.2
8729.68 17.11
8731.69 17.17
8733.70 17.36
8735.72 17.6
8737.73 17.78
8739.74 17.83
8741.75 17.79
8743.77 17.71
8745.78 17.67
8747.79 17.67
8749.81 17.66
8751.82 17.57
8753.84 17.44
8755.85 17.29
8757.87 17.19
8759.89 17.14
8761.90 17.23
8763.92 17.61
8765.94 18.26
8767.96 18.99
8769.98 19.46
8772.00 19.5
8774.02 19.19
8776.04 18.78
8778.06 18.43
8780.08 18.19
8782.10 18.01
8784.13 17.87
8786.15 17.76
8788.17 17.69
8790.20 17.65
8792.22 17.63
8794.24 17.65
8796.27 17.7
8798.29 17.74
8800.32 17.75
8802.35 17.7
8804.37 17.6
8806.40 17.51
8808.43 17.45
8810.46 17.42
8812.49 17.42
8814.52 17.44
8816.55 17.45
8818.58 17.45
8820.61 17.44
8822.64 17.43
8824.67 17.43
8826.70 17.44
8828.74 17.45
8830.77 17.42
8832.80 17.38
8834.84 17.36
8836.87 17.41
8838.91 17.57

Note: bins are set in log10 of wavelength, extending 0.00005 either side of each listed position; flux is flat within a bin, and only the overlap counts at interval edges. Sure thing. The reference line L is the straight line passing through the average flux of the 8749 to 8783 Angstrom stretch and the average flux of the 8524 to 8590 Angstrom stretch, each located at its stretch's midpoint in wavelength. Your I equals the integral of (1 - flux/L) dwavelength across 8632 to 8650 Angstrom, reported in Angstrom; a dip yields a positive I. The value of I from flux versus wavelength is 3.0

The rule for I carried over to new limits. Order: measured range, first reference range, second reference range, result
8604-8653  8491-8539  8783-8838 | 3.5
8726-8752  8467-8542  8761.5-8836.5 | 0.4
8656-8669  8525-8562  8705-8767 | 1.2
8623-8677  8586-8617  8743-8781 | 5.8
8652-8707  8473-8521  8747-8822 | 2.7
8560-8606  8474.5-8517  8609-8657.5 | -3.7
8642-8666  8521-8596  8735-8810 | 3.3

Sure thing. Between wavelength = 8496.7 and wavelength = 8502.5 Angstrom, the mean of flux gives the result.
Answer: 17.5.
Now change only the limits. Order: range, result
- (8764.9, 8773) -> 19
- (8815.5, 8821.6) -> 17.4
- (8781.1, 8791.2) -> 17.8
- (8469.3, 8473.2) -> 18.1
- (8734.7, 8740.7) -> 17.7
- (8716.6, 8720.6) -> 17.8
